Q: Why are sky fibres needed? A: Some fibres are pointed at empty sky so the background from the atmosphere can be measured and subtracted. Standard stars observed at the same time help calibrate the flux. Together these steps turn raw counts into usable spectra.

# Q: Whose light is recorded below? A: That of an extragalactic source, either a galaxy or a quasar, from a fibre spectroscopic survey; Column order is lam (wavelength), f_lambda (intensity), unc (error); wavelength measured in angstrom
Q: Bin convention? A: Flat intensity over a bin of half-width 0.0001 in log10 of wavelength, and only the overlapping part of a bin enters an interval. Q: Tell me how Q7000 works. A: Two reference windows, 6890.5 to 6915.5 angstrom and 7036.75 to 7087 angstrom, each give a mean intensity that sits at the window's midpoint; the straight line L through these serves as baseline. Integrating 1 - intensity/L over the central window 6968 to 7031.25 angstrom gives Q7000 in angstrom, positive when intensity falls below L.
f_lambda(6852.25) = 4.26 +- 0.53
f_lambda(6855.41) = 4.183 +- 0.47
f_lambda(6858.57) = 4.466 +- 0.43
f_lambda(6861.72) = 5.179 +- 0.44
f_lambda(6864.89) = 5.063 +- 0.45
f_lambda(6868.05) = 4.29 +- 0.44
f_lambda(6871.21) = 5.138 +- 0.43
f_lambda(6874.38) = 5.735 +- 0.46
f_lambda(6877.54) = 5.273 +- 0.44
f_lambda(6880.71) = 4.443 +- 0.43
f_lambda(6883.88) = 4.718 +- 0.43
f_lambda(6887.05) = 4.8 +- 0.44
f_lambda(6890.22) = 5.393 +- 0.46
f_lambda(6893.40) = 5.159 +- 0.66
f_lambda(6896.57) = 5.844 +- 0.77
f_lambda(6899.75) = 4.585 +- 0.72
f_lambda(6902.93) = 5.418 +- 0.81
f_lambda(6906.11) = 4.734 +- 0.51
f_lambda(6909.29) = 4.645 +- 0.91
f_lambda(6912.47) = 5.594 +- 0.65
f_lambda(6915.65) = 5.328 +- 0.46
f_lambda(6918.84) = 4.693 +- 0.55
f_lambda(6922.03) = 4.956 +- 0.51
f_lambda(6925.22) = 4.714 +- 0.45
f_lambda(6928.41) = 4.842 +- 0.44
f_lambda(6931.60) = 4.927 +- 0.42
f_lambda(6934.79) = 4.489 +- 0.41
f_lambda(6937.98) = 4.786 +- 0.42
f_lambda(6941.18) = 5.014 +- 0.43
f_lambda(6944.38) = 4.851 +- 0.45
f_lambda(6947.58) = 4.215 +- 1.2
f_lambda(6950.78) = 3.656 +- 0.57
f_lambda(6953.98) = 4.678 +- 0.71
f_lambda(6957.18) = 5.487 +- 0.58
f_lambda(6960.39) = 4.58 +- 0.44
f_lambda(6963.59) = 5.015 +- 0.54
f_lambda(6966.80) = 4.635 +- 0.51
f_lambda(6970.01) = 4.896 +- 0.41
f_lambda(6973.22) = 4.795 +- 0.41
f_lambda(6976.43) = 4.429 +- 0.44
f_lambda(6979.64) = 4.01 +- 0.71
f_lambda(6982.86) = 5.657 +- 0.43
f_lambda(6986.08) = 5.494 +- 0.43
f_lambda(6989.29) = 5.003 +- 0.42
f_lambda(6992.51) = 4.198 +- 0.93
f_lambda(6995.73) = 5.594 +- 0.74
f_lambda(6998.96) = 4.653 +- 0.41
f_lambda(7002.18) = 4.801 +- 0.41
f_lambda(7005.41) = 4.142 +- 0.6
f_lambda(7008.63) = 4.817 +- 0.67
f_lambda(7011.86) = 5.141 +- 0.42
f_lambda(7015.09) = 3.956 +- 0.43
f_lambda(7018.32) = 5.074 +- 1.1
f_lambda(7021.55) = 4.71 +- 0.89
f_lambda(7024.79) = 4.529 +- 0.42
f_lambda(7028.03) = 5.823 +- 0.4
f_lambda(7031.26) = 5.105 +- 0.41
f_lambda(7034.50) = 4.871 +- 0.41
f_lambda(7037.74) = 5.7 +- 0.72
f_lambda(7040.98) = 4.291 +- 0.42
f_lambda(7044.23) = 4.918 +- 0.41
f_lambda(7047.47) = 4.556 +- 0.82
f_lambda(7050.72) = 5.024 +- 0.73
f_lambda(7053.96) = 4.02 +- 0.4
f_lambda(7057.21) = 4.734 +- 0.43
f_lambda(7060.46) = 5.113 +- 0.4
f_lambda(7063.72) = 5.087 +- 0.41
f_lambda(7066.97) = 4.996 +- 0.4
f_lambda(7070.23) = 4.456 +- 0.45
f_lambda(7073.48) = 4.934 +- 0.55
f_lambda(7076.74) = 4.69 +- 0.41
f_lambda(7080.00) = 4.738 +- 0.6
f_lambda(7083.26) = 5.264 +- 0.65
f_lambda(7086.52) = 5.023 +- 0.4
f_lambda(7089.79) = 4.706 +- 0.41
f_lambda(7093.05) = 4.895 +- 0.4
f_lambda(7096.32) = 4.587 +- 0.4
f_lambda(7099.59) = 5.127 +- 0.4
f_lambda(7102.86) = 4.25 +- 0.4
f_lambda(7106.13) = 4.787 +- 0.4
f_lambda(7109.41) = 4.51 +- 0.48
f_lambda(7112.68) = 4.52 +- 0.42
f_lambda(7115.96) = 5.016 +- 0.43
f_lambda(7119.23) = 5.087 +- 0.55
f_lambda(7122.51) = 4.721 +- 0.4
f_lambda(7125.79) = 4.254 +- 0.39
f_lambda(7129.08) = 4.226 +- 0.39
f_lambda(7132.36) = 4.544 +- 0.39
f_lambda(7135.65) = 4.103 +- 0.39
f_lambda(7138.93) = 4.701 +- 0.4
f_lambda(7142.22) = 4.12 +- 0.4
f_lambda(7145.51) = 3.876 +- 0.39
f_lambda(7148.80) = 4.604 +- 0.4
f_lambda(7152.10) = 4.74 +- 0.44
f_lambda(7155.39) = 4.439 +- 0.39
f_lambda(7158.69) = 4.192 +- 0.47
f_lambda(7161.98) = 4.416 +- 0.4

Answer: 1.63 angstrom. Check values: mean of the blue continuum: 5.16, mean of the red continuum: 4.83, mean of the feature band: 4.83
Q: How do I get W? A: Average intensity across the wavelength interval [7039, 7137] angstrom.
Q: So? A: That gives 4.71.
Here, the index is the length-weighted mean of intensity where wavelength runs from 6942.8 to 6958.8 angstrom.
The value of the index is 4.58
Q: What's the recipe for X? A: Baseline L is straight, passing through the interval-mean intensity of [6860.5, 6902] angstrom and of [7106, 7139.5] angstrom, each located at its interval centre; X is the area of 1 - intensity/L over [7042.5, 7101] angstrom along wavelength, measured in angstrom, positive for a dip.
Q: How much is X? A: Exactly -1.9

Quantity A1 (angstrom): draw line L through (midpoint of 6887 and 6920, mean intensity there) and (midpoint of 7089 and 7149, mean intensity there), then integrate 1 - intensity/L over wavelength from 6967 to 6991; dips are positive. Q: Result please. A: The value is 0.2 angstrom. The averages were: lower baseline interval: 5.13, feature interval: 4.88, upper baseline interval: 4.56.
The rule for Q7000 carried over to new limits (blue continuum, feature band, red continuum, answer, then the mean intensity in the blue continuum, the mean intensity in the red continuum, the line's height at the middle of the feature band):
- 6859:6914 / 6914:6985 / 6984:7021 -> 2.3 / 5.05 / 4.82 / 4.92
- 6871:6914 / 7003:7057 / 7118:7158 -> -0.7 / 5.1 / 4.44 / 4.73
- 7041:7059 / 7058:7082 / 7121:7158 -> -1.5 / 4.62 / 4.39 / 4.57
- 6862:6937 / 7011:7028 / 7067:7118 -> 0.3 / 4.99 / 4.78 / 4.86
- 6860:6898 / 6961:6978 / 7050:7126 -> 0.7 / 5.08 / 4.78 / 4.95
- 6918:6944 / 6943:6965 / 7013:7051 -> 0.9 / 4.81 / 4.88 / 4.82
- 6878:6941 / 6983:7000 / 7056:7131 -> -0.6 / 4.96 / 4.77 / 4.87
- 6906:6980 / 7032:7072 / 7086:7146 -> -1.5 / 4.76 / 4.59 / 4.65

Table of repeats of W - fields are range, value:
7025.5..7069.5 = 4.92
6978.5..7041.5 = 4.9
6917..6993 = 4.76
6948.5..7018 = 4.75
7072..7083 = 4.84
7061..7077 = 4.86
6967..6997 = 4.88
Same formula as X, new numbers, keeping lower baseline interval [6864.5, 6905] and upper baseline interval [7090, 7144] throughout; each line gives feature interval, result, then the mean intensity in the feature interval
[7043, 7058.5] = 0.3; 4.64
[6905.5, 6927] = 0.2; 4.96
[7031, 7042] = -0.6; 5.02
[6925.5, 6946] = 0.6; 4.81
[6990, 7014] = 0.3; 4.75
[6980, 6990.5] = -0.8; 5.24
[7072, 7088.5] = -0.9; 4.92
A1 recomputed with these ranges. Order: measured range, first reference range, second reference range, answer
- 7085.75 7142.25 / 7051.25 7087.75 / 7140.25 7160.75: -0.9 angstrom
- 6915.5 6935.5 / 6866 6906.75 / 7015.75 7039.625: 0.9 angstrom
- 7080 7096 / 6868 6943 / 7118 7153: -1.3 angstrom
